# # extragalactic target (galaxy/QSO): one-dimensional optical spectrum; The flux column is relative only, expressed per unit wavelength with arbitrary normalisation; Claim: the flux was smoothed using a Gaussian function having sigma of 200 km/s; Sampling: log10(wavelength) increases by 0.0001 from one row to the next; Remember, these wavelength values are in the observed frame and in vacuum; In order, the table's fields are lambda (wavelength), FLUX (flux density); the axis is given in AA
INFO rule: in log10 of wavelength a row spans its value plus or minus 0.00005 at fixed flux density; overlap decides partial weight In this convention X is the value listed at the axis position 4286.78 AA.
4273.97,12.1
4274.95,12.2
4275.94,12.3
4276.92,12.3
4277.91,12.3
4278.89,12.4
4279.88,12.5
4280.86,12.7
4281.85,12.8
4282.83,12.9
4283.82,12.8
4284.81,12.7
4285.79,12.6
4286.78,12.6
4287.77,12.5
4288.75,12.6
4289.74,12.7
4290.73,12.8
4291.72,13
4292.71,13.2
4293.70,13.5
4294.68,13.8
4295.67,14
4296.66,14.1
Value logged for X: 12.6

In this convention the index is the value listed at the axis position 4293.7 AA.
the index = 13.5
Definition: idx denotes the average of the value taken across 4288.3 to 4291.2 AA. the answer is 12.7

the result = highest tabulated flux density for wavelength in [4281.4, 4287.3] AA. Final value 12.9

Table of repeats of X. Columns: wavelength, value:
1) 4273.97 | 12.1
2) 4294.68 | 13.8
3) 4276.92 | 12.3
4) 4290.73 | 12.8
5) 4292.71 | 13.2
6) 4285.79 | 12.6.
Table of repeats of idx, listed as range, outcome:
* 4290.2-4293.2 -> 13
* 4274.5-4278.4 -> 12.3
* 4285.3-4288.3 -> 12.6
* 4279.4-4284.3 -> 12.8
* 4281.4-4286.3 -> 12.8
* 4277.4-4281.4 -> 12.5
